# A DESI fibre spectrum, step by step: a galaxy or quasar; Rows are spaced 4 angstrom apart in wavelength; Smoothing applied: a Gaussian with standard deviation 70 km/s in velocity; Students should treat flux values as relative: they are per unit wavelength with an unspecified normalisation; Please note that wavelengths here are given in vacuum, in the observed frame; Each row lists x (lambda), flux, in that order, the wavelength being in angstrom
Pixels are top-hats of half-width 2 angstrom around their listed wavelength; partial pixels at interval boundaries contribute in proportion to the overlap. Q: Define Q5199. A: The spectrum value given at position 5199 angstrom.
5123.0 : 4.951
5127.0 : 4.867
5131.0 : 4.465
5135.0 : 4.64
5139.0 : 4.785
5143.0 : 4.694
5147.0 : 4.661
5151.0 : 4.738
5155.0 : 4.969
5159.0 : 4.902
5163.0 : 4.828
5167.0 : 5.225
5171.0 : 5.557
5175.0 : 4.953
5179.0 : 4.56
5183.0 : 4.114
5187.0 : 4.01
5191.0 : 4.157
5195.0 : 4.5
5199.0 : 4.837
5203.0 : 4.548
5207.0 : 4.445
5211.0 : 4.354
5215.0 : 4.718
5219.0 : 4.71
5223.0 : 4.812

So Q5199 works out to 4.837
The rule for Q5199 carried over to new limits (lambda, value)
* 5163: 4.828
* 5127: 4.867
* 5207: 4.445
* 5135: 4.64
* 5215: 4.718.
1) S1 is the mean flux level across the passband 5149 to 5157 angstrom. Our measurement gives 4.85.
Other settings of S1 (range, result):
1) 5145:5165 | 4.82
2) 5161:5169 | 5.03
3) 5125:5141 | 4.69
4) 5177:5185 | 4.34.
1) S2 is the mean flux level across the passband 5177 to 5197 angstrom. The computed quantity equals 4.27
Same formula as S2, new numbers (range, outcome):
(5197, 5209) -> 4.61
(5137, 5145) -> 4.74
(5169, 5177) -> 5.26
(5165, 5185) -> 4.88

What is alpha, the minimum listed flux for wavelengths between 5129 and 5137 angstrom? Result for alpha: 4.465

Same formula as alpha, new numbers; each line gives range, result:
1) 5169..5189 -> 4.01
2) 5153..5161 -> 4.902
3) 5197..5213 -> 4.354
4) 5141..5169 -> 4.661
